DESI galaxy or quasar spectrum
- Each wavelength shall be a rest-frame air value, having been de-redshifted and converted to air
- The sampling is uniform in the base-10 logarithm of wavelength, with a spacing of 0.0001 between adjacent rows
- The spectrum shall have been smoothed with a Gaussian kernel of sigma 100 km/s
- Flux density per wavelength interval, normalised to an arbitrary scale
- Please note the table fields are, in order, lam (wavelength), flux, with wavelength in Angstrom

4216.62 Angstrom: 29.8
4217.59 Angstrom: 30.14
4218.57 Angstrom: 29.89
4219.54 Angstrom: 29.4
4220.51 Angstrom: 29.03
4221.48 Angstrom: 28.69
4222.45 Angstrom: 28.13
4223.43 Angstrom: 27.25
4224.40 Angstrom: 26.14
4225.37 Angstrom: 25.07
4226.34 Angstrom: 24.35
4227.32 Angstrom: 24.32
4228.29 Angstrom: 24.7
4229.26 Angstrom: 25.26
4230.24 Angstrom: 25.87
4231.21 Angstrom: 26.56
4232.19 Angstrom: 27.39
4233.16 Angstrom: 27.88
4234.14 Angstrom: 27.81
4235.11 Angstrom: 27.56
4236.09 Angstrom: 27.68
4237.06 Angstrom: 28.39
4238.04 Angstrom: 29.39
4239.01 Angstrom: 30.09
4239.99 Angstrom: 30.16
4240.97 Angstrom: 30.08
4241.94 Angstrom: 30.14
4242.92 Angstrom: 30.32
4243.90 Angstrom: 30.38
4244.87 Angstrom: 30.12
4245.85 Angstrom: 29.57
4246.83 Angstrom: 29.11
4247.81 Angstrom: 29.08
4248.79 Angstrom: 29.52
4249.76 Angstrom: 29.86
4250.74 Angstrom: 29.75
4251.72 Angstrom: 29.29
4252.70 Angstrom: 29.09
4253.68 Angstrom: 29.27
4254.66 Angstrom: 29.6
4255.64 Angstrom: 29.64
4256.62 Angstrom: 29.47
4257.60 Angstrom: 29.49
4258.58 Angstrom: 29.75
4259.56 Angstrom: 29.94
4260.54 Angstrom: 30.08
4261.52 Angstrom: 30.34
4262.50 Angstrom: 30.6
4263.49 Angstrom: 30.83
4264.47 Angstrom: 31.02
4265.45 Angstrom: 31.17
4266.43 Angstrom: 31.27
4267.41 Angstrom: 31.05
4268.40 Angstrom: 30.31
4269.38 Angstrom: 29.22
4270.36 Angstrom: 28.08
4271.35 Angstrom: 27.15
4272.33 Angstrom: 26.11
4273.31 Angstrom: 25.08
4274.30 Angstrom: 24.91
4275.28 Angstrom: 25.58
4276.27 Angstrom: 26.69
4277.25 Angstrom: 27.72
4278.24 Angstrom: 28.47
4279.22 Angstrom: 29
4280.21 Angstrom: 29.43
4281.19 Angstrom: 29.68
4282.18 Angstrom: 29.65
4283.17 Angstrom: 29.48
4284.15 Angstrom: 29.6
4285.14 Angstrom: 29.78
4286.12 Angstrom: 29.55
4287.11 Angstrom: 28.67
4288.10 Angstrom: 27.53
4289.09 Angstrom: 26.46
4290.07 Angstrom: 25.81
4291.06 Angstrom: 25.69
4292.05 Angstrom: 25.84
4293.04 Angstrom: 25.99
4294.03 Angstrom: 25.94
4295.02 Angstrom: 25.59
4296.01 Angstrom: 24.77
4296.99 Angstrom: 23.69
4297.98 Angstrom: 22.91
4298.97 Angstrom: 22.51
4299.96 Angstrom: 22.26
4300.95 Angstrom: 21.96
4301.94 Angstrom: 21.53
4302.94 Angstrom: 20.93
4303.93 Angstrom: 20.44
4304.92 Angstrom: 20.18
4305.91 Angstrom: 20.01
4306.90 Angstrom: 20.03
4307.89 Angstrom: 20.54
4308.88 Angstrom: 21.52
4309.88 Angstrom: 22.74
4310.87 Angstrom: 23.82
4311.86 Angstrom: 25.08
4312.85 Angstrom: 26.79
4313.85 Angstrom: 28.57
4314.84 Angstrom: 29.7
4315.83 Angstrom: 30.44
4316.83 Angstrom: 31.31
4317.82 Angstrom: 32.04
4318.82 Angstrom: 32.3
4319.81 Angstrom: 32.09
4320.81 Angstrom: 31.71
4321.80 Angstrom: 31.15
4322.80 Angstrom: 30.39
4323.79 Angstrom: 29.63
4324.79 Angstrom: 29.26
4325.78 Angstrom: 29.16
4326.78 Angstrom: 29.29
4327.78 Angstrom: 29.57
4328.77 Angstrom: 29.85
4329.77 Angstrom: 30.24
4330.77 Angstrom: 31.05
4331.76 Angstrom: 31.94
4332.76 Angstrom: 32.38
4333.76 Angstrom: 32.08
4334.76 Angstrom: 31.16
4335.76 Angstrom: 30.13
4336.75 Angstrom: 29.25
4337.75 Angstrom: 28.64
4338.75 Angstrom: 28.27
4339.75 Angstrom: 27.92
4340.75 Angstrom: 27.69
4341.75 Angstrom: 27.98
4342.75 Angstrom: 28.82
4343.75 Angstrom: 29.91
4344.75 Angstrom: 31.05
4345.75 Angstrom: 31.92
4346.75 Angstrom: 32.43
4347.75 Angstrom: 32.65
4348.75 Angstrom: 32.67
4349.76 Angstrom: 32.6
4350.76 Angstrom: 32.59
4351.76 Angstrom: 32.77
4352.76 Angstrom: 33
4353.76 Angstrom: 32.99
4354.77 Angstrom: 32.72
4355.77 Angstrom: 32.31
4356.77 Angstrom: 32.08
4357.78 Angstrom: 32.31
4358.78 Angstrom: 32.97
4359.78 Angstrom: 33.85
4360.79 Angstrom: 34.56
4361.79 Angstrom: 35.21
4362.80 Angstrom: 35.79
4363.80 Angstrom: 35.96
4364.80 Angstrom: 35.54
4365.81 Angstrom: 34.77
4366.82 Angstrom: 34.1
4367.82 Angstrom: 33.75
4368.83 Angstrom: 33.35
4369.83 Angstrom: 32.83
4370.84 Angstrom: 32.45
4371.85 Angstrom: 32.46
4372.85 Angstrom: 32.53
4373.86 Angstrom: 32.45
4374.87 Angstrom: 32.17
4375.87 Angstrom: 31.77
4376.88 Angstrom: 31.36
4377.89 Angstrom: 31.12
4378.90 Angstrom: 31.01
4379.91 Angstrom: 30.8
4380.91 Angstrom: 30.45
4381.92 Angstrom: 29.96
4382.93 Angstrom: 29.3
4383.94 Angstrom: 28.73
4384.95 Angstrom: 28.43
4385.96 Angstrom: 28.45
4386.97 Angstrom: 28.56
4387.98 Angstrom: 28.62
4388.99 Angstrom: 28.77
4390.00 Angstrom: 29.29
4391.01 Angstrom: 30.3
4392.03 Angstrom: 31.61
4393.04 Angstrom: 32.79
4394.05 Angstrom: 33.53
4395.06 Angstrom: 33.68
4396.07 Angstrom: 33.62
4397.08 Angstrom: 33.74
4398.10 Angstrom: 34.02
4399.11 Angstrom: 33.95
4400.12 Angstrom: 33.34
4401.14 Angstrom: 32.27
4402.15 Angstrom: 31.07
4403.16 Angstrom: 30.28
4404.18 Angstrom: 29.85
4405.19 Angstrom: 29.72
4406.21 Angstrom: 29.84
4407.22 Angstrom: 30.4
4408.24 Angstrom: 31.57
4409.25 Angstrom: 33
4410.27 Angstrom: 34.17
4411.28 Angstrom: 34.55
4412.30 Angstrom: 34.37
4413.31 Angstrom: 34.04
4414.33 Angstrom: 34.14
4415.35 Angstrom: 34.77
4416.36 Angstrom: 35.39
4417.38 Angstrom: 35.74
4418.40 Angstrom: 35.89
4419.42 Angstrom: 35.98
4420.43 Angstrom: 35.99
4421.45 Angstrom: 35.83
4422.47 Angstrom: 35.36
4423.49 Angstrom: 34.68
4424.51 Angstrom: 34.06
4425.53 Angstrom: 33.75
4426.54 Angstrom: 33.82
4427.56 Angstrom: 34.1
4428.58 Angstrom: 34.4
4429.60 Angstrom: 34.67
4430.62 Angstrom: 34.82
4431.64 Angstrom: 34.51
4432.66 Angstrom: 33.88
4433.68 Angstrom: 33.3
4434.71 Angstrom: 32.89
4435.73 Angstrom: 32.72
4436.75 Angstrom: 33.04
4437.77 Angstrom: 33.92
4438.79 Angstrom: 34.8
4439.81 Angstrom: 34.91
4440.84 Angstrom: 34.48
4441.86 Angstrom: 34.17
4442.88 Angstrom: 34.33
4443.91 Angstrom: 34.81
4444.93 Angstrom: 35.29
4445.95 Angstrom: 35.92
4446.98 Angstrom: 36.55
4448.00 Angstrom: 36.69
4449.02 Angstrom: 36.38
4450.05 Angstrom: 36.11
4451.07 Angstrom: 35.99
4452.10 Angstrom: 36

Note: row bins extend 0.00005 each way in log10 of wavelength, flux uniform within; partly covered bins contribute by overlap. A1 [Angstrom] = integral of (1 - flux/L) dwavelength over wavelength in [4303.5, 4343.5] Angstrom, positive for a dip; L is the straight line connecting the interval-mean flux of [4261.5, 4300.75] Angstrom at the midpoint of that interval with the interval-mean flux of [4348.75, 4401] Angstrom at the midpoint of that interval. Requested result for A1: 2.1 Angstrom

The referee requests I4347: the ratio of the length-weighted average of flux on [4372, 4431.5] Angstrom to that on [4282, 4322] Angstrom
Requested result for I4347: 1.3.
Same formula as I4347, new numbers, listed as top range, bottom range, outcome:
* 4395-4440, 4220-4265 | 1.17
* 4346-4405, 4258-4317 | 1.21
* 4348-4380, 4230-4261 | 1.13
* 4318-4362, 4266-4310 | 1.21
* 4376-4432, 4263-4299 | 1.17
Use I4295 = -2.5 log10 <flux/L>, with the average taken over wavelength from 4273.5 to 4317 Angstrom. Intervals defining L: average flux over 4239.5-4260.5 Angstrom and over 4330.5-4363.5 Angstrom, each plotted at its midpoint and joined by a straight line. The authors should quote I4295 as 0.19 mag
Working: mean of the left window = 29.7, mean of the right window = 31.7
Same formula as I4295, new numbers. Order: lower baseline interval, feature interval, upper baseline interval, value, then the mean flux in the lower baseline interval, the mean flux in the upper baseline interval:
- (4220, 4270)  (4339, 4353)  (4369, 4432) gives 0.011 mag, 28.9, 32.5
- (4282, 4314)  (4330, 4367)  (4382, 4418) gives -0.135 mag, 24.6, 31.9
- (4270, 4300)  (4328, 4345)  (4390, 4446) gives -0.016 mag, 26.8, 33.6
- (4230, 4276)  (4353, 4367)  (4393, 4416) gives -0.074 mag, 29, 32.8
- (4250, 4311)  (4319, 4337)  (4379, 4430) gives -0.059 mag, 26.9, 32.5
